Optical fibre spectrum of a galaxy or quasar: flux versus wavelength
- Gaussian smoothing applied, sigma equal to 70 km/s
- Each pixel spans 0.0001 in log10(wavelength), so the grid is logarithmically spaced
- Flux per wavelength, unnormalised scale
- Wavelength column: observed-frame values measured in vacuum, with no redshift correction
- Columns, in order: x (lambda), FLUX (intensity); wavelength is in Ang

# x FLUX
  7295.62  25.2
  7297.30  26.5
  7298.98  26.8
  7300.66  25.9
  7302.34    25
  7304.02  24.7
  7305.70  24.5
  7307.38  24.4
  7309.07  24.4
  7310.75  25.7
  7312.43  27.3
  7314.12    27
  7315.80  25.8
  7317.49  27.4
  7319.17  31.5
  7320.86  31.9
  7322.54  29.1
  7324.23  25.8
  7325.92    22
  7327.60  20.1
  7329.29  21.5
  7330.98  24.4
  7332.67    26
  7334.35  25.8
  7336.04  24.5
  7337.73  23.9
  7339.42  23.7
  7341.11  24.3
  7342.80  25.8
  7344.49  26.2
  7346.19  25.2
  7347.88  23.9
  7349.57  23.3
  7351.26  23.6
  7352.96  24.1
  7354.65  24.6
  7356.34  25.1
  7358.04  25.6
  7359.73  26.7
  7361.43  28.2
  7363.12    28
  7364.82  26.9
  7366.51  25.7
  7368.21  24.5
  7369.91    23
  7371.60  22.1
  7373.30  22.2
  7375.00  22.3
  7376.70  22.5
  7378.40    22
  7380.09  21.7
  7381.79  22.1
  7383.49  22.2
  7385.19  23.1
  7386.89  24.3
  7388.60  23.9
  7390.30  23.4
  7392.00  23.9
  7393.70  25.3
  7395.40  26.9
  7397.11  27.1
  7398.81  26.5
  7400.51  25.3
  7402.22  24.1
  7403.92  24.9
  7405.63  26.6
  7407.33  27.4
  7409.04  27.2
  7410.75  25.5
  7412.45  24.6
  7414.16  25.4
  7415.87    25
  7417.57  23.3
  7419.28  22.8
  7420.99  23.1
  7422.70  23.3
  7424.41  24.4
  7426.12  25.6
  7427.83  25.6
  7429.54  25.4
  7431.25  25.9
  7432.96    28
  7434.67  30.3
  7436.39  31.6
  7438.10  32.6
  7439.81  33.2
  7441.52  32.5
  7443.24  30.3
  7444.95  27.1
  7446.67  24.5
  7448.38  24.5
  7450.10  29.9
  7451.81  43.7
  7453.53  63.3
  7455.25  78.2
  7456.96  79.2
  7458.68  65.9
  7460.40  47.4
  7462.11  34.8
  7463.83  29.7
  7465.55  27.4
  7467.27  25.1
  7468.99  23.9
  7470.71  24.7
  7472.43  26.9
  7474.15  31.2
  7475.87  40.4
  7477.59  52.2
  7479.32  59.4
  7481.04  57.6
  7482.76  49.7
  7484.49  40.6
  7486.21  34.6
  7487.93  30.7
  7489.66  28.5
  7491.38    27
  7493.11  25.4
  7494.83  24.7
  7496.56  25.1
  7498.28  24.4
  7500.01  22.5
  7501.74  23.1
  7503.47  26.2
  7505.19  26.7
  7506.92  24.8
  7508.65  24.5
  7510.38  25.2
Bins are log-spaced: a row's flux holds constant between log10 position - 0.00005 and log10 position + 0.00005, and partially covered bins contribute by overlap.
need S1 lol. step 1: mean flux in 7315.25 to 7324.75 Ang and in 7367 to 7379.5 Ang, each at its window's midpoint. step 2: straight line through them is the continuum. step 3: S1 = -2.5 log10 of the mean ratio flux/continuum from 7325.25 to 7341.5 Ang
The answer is 0.15 mag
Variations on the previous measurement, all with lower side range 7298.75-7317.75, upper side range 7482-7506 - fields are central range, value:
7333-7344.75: 0.057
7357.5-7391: 0.123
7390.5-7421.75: 0.093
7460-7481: -0.241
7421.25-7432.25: 0.120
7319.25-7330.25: 0.019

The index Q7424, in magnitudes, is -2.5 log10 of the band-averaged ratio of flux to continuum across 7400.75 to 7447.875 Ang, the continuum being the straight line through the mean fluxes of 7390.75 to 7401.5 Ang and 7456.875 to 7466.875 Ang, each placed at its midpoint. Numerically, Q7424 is 0.24 mag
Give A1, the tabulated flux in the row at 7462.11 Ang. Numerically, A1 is 34.8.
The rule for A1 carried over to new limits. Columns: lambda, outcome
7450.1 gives 29.9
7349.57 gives 23.3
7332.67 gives 26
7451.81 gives 43.7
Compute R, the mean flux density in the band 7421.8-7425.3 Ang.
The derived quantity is 23.8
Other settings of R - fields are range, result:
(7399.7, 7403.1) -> 24.7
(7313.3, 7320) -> 27.9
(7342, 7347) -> 25.7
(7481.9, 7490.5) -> 36.8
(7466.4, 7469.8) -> 24.5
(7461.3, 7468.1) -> 29.2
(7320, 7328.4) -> 25.8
